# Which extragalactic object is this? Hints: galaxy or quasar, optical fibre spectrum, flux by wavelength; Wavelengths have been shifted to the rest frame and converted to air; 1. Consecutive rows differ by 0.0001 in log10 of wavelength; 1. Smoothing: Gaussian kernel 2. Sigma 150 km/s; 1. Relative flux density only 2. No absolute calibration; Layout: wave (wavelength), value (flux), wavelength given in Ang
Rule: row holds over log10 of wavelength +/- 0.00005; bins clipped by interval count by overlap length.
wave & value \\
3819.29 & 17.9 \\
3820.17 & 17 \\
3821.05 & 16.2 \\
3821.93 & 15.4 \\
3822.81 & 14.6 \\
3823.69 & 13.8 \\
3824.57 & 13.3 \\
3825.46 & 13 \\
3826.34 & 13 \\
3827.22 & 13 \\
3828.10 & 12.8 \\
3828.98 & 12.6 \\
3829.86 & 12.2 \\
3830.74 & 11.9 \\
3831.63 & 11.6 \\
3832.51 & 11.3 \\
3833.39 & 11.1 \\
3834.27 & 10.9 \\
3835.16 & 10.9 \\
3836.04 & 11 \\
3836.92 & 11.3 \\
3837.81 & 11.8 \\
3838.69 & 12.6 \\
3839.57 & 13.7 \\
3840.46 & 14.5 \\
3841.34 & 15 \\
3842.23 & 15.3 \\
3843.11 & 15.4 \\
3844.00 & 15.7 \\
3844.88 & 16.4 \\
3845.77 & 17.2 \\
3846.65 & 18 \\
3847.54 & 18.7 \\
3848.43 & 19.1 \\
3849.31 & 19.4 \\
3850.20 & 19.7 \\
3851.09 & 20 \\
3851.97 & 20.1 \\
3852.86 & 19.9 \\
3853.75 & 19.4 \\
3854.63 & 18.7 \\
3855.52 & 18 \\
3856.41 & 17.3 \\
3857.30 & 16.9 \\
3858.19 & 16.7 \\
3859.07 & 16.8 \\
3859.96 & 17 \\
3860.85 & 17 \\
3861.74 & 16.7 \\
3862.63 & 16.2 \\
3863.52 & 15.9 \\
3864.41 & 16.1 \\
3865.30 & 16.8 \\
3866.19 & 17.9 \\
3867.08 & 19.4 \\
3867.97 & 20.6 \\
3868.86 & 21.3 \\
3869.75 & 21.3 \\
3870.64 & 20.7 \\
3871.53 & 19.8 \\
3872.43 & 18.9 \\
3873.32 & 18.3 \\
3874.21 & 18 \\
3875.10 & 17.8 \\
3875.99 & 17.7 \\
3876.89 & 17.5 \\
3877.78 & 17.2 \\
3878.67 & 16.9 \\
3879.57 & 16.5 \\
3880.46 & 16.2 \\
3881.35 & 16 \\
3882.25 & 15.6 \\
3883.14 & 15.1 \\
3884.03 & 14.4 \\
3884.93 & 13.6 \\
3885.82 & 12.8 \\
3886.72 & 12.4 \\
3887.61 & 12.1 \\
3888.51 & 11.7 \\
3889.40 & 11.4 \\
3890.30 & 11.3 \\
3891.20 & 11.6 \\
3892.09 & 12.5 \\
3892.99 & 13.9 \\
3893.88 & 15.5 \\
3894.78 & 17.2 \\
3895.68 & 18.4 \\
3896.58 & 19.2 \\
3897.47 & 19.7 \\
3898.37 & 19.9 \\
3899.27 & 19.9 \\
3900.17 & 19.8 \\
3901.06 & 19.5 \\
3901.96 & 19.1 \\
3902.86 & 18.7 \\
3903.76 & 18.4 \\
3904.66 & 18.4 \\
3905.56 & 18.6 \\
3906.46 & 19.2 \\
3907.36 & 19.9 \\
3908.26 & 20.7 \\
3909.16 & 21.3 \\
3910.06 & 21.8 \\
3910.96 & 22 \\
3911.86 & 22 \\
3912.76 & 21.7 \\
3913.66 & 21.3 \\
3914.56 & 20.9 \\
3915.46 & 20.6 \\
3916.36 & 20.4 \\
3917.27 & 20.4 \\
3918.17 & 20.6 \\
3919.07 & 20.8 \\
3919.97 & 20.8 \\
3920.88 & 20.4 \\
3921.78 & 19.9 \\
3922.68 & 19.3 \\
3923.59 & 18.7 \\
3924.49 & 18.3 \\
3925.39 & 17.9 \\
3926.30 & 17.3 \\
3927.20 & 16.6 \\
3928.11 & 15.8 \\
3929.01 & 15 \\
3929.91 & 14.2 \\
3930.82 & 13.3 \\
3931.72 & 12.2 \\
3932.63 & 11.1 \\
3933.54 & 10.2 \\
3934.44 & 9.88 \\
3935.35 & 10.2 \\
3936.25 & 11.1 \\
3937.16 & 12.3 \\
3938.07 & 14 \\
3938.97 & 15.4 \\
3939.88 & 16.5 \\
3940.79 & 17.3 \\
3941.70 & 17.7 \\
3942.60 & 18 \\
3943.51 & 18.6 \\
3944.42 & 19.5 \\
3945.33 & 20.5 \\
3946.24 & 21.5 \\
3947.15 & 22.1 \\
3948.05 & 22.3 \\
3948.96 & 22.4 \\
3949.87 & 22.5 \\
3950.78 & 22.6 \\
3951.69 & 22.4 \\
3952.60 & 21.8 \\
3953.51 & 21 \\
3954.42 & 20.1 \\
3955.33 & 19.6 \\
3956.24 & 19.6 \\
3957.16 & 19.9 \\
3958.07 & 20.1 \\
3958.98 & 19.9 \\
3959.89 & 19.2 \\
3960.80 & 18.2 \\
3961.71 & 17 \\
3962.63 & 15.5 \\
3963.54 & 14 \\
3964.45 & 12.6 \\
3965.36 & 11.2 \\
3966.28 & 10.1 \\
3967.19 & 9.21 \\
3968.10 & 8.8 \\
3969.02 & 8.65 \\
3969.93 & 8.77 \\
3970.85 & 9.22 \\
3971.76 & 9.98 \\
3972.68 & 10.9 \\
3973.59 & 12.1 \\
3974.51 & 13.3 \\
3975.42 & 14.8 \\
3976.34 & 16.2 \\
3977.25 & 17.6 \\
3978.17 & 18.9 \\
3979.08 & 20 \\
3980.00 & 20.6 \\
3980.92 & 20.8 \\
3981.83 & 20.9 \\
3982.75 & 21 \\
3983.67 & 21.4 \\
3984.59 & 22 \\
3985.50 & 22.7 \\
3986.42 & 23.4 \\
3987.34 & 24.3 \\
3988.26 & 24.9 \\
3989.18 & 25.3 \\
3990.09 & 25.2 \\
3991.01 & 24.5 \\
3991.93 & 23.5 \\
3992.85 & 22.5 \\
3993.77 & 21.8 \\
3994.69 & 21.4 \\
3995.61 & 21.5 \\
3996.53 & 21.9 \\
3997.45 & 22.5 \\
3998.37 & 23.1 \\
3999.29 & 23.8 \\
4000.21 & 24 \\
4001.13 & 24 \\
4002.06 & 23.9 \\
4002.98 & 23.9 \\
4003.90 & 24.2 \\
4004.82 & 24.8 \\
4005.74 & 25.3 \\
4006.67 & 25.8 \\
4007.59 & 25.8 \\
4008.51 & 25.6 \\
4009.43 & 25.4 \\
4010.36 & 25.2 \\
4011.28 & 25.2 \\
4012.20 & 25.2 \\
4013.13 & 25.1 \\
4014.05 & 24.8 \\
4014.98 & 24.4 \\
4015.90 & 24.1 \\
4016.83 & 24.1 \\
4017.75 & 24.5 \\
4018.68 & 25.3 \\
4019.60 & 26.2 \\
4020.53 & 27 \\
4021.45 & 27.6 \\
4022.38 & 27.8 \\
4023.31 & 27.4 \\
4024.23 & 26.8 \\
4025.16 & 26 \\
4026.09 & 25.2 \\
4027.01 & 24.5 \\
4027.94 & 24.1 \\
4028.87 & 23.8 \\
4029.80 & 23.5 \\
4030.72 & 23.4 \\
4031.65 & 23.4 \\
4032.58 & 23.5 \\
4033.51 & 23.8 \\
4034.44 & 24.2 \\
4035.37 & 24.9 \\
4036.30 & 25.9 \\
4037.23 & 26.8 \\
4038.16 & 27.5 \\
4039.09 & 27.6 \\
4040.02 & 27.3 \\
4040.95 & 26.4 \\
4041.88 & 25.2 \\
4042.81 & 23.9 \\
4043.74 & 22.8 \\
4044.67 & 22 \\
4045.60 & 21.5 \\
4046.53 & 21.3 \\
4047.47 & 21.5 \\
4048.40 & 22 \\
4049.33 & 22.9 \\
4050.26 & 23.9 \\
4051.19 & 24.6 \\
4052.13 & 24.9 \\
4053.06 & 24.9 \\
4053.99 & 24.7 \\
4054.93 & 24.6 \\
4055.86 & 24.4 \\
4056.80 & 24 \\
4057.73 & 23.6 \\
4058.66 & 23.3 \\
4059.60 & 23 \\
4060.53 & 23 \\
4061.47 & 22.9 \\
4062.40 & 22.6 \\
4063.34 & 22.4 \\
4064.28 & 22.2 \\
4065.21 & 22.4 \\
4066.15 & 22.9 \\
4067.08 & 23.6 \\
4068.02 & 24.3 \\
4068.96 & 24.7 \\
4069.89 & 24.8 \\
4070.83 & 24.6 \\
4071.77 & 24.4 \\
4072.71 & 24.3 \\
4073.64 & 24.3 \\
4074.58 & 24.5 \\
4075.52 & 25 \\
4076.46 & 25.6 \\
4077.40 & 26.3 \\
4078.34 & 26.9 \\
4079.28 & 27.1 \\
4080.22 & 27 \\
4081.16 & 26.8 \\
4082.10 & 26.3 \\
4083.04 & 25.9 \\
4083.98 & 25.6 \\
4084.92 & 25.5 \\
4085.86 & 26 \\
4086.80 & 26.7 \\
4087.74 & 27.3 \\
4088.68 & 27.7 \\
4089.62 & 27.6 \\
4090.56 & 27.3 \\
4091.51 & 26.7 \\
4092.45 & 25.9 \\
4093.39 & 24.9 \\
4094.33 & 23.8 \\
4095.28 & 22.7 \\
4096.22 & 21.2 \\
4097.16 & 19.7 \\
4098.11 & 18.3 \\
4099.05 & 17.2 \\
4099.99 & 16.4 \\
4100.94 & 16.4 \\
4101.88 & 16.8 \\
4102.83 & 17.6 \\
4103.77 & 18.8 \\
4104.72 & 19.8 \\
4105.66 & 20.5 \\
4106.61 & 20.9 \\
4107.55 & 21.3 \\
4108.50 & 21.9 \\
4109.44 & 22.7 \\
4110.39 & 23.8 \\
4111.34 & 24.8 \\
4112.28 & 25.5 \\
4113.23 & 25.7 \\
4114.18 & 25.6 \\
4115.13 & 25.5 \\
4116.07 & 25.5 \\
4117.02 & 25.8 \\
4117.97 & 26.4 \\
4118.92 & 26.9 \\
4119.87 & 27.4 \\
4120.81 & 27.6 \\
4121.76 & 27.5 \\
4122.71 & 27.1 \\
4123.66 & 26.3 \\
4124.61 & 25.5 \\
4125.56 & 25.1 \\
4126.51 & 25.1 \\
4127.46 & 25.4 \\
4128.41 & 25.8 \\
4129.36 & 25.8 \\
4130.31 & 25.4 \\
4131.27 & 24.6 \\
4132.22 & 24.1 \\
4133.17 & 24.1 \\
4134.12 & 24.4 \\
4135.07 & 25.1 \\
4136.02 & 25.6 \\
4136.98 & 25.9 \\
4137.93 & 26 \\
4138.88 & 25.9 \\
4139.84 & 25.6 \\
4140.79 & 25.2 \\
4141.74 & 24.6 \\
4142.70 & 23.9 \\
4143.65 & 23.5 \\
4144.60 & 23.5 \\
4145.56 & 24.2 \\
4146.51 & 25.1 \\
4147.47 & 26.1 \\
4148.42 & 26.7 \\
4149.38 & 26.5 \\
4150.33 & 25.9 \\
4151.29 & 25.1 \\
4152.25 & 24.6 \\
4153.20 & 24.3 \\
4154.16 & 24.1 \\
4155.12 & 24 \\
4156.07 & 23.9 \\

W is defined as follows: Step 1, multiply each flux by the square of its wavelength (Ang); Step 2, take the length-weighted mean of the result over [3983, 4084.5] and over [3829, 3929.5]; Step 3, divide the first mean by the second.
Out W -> 1.54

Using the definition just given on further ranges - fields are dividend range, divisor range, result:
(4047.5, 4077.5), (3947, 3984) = 1.48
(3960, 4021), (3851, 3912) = 1.24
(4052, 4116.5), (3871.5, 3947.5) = 1.51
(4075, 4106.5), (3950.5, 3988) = 1.46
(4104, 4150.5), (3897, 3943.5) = 1.55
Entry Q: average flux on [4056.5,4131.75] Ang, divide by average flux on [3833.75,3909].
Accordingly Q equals 1.44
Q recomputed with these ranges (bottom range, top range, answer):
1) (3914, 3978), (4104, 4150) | 1.50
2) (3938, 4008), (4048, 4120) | 1.23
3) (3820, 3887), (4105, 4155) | 1.56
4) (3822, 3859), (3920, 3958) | 1.17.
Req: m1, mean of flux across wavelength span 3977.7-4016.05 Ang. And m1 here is 23.4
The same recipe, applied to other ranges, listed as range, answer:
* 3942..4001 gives 19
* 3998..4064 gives 24.5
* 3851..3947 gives 17.4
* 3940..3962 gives 20.1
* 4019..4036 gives 25.2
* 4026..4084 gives 24.4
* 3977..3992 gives 22.2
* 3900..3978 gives 17.2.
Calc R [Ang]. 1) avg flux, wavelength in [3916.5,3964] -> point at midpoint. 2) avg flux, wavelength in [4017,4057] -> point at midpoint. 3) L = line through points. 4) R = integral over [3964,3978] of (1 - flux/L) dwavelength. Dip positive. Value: 5.8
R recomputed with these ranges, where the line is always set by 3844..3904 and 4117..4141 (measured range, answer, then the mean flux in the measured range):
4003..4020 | -2.5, 25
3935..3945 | 2.0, 15.6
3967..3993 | 3.5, 18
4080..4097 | -0.9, 25.7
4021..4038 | -2.1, 25.2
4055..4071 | 0.1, 23.5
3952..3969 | 3.1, 16.4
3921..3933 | 1.7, 16.3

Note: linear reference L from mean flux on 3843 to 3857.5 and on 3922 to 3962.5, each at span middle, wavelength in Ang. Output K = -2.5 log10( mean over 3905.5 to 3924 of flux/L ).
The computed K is -0.158 mag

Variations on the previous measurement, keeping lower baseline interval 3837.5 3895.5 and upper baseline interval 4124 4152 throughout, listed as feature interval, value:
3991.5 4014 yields -0.15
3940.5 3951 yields -0.07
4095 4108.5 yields 0.24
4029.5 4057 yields -0.10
